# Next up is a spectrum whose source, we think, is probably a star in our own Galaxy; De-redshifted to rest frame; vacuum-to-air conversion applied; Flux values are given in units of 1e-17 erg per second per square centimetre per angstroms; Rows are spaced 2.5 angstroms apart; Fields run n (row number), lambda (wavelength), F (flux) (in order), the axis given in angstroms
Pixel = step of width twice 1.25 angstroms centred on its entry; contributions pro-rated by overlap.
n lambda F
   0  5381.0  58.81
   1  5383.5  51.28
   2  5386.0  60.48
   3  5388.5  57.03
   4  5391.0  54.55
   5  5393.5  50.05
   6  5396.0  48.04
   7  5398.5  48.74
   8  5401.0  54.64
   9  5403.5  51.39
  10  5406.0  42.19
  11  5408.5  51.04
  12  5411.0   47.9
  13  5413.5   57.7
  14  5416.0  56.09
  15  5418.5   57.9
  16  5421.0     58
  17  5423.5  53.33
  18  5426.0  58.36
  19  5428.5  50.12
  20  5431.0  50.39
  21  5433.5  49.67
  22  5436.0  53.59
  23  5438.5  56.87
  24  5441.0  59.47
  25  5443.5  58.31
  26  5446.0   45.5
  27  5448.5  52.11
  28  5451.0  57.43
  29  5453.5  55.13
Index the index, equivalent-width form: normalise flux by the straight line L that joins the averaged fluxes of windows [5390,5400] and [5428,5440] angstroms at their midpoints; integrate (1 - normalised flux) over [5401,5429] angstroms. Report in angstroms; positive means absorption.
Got -0.99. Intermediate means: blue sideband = 50.3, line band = 53.2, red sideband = 52.4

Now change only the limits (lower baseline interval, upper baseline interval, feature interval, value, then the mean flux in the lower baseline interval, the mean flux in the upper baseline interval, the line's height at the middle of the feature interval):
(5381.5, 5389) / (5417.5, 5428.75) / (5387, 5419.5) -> 2.4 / 56.4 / 56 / 56.2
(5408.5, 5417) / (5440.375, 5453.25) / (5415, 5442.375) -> -0.5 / 53.4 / 54.4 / 53.9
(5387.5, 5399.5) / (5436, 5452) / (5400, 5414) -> 0.6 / 51.6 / 54.8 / 52.5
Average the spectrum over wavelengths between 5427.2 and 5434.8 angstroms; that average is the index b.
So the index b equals 50.1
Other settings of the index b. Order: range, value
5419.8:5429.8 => 54.9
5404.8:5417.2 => 51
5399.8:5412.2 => 49.4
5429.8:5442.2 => 54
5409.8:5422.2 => 55.5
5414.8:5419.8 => 57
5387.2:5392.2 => 55.8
